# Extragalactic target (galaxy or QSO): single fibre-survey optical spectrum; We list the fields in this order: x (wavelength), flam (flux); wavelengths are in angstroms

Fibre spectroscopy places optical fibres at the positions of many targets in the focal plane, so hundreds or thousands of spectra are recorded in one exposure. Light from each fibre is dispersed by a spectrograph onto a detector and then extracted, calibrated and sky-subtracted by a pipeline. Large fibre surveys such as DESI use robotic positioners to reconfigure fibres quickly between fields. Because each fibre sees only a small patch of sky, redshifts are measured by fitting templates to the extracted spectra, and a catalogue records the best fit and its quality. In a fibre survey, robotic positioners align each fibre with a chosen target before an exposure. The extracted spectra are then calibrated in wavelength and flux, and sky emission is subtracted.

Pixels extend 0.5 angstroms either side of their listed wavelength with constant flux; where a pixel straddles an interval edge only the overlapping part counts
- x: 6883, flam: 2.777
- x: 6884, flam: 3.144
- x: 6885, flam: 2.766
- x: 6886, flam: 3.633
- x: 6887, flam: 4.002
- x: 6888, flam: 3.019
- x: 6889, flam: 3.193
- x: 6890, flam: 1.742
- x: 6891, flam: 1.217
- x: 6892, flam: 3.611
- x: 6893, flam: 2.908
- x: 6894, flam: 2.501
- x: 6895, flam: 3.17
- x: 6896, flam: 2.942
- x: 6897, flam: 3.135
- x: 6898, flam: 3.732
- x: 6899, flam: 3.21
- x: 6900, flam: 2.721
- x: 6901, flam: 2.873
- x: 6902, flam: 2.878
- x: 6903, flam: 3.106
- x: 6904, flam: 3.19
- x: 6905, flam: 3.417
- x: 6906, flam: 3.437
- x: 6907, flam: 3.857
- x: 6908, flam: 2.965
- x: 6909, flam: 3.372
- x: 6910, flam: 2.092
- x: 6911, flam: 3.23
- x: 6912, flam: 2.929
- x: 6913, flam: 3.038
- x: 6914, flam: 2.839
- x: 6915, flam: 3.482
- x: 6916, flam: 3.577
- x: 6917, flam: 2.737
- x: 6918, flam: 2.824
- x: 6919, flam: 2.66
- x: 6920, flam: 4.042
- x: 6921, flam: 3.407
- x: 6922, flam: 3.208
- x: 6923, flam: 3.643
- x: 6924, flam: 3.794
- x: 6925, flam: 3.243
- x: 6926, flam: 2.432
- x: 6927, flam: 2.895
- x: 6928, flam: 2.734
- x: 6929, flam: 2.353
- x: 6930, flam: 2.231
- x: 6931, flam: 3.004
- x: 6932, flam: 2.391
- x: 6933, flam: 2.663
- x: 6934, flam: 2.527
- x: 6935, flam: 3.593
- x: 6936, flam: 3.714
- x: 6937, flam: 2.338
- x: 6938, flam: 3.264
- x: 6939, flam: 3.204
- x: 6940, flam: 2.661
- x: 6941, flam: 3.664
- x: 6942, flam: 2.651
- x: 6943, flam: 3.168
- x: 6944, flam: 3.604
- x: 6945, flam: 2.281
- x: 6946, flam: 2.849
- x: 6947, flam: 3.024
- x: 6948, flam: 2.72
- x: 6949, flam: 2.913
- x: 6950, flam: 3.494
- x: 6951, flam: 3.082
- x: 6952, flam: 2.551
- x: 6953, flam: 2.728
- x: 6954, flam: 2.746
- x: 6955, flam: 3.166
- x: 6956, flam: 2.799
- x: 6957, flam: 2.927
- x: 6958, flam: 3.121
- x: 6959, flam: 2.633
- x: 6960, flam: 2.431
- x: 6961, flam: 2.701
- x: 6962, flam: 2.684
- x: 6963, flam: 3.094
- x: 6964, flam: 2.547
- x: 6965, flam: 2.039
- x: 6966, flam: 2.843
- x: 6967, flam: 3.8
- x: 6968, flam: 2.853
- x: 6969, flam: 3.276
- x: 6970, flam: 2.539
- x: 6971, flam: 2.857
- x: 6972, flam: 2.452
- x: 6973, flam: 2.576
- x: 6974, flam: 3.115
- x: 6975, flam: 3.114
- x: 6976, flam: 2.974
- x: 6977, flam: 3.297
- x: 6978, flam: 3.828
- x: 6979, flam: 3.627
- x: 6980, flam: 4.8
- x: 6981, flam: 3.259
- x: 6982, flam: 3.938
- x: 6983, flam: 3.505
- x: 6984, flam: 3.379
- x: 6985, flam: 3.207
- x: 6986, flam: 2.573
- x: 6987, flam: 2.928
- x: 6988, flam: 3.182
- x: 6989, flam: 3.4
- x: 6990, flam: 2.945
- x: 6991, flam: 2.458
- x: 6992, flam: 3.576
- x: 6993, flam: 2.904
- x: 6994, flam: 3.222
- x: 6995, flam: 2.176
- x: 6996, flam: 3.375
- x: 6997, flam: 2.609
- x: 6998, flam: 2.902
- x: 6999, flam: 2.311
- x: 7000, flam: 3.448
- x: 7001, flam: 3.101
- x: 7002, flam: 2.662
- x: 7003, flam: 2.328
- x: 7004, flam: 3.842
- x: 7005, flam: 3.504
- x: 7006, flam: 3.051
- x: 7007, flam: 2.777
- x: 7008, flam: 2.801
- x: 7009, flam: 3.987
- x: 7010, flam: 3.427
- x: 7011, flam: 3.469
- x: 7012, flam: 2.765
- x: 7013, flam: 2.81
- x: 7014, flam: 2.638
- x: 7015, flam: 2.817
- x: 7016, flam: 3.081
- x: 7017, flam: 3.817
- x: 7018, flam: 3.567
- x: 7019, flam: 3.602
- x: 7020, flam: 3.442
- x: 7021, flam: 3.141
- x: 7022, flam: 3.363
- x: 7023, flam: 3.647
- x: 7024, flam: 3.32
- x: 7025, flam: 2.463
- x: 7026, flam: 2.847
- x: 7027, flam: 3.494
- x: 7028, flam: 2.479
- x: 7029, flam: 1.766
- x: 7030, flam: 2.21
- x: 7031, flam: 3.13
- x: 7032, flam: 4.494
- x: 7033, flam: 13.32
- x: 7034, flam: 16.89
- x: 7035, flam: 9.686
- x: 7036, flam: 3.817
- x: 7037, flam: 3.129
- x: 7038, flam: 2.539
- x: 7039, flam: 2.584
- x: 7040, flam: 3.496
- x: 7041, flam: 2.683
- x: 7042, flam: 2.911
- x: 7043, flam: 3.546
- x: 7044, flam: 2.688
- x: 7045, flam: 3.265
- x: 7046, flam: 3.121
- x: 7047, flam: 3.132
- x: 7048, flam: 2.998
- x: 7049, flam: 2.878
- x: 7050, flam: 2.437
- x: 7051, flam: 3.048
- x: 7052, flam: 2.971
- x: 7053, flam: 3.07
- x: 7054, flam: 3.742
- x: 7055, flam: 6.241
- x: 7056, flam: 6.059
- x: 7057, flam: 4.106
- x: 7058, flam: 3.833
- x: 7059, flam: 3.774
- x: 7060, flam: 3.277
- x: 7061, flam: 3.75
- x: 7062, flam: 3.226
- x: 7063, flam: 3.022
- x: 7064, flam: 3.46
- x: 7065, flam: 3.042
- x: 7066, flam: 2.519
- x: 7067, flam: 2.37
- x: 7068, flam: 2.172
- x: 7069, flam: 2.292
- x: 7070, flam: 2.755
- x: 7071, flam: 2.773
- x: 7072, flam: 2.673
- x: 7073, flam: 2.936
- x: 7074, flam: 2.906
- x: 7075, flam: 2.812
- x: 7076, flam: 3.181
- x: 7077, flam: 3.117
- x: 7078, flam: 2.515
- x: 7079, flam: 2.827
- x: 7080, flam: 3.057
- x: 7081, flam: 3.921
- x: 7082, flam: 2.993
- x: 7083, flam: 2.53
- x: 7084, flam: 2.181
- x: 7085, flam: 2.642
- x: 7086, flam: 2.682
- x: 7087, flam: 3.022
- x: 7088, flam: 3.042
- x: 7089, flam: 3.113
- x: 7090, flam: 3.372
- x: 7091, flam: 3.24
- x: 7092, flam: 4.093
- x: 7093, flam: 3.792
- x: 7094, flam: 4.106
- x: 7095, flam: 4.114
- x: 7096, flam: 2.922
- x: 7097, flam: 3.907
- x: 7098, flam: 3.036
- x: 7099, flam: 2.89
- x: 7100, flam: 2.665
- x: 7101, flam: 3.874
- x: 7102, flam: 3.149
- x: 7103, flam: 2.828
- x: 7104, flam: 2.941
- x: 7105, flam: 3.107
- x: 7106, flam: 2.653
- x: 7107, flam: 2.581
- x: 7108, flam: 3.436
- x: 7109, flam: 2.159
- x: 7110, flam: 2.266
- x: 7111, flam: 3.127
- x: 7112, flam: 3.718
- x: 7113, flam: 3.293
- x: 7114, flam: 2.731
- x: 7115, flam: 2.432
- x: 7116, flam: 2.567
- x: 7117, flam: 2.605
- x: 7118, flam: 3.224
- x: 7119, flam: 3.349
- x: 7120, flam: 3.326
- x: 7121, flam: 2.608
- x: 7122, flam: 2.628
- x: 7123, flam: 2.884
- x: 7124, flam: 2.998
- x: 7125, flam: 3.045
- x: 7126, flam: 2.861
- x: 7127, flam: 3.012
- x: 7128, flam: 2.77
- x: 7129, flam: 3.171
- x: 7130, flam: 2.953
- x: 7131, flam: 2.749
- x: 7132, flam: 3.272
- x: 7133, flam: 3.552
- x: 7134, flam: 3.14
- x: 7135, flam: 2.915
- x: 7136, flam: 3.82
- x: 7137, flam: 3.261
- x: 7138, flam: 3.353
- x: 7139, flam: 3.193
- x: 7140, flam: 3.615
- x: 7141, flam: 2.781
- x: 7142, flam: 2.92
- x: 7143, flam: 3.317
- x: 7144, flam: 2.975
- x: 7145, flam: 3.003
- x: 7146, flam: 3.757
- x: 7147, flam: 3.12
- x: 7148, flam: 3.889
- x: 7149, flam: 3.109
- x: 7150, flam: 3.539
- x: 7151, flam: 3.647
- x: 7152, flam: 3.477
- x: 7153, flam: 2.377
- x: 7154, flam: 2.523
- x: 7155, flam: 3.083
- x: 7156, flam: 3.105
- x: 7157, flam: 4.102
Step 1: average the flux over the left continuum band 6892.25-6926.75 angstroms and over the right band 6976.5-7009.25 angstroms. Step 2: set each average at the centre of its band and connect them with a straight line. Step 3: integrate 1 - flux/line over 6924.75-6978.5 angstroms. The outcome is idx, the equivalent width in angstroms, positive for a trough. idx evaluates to 4.4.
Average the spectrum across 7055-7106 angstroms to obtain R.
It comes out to 3.2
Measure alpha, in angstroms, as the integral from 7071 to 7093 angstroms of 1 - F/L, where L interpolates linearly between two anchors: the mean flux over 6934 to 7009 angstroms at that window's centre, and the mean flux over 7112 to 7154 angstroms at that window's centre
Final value 0.5 angstroms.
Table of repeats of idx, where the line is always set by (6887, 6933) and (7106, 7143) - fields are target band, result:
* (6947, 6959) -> 0.3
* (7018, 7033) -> -2.2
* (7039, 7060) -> -3.2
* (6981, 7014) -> -0.8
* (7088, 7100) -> -1.8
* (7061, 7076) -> 0.9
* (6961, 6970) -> 0.4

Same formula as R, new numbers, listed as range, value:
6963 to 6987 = 3.14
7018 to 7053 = 3.94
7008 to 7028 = 3.22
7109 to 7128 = 2.9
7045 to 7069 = 3.38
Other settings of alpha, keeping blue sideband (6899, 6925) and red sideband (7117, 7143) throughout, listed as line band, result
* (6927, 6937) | 1.21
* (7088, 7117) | -0.32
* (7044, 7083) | -1.07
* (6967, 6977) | 0.70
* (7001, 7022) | -0.29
